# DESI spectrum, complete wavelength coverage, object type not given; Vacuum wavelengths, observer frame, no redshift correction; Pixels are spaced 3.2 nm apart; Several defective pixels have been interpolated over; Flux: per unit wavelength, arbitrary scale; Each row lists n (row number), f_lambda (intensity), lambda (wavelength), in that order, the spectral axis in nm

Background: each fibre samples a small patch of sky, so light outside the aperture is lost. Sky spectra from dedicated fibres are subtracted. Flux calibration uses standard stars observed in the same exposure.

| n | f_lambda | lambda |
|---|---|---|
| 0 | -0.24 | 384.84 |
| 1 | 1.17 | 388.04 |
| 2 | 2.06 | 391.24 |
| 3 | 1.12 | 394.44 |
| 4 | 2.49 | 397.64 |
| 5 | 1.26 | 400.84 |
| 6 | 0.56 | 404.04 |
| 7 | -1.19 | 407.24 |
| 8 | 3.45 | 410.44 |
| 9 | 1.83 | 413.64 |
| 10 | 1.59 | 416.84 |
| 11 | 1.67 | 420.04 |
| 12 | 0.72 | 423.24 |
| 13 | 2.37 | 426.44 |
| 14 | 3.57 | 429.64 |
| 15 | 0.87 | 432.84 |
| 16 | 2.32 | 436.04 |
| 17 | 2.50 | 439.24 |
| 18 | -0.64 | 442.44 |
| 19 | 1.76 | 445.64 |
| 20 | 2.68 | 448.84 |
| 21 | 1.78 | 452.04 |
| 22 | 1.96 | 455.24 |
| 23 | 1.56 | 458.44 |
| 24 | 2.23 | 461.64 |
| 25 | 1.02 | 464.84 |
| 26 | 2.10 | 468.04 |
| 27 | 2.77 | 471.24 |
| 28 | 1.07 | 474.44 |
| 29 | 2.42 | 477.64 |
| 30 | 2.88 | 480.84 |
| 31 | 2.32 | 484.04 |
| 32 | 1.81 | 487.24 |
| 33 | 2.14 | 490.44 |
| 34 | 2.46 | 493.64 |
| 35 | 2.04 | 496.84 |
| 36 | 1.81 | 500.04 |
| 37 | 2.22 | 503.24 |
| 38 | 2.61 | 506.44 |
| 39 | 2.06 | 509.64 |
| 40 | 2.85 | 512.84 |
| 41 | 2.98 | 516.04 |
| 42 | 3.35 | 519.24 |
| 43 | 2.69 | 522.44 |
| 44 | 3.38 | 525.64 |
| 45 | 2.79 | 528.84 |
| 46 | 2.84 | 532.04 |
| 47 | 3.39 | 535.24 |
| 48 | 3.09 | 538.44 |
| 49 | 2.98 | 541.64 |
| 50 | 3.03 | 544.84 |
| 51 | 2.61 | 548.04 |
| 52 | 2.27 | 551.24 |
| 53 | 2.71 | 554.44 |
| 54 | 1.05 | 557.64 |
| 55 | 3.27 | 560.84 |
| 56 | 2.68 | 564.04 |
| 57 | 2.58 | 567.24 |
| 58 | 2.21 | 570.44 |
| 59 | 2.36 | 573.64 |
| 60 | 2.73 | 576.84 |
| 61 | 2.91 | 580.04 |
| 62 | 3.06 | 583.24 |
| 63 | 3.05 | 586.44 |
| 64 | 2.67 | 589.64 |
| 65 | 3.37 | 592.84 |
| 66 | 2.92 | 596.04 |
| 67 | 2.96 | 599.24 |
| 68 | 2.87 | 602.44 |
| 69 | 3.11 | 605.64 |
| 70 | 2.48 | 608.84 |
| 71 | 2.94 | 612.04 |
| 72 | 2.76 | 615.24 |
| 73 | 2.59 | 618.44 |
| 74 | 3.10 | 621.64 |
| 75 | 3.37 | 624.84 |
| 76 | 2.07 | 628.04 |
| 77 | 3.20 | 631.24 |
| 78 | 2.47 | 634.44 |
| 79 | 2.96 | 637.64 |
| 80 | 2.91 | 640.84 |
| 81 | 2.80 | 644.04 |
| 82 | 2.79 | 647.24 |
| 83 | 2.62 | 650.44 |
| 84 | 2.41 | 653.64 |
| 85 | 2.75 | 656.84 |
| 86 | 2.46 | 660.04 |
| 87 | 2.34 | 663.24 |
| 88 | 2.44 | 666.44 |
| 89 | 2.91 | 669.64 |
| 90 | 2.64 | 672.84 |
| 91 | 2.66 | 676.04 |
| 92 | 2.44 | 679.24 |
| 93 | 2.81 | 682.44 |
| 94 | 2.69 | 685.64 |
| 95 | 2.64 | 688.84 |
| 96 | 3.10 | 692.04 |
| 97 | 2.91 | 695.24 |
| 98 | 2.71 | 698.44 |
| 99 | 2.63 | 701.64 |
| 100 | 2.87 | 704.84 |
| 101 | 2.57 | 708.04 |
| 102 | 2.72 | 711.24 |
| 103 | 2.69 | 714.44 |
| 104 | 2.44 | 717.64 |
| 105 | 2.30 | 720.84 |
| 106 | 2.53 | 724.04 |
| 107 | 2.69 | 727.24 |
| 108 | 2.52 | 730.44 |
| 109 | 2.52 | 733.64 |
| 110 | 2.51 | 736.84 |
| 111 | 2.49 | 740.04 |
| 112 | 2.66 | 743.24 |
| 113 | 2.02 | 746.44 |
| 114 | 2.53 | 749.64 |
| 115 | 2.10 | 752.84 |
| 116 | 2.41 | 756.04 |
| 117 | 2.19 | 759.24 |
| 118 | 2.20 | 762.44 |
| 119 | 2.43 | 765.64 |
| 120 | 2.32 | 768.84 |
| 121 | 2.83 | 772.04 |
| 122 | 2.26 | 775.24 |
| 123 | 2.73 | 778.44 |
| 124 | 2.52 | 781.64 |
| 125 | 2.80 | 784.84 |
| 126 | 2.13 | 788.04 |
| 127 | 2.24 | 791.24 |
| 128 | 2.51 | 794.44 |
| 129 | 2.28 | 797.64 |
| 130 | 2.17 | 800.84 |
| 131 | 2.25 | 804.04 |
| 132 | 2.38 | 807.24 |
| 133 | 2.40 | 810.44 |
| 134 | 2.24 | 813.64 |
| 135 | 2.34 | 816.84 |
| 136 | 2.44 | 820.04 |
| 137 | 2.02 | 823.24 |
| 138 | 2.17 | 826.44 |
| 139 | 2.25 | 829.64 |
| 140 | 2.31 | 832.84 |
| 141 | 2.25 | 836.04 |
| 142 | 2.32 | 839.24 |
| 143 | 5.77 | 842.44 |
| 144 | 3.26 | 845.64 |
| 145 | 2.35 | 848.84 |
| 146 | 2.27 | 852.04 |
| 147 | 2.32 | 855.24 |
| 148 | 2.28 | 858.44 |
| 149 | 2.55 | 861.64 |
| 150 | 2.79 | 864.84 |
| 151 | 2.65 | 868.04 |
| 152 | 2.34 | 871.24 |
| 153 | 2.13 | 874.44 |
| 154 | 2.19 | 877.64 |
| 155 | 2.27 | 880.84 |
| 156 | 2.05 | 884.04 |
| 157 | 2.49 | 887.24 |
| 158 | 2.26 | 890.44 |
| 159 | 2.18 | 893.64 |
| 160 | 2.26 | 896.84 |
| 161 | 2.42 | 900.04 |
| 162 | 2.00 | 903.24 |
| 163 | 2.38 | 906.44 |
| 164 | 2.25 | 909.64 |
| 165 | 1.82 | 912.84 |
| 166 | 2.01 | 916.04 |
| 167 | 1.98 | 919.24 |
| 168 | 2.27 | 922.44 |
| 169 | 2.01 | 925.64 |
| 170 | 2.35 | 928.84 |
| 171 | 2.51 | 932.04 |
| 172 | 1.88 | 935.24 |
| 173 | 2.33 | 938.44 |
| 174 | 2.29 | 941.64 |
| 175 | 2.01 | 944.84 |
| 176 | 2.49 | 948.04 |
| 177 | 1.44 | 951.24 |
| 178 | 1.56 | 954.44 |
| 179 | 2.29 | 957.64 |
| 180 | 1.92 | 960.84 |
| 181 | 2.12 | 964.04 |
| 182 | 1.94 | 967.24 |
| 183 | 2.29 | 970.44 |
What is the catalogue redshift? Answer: 0.285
